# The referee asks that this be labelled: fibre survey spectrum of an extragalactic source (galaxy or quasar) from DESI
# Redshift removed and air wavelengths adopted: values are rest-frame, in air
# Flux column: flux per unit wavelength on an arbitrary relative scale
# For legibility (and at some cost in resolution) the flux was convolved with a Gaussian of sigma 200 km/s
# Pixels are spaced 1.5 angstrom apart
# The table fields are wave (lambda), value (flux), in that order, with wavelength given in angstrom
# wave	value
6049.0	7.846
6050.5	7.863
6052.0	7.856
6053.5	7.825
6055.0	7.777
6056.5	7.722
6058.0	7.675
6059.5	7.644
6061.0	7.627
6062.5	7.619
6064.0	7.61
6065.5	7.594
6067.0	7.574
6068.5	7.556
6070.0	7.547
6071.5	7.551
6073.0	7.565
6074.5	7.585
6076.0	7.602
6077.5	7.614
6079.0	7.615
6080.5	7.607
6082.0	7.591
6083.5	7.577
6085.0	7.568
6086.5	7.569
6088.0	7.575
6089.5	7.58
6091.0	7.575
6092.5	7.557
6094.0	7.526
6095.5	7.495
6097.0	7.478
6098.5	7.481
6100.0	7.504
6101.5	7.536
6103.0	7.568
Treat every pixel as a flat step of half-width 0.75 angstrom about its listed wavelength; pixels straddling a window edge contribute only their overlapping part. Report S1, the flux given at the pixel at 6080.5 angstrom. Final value 7.607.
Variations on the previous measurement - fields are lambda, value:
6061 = 7.627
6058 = 7.675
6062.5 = 7.619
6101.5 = 7.536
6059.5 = 7.644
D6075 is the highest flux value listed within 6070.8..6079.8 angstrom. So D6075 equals 7.615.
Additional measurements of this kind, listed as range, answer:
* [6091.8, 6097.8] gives 7.557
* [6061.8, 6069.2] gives 7.619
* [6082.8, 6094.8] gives 7.58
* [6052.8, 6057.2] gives 7.825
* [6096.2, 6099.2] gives 7.481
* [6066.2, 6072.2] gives 7.574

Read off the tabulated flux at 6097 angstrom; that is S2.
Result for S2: 7.478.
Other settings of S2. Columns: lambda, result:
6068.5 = 7.556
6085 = 7.568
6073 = 7.565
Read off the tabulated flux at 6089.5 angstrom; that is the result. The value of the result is 7.58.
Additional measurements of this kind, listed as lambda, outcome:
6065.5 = 7.594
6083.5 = 7.577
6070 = 7.547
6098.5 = 7.481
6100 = 7.504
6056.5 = 7.722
